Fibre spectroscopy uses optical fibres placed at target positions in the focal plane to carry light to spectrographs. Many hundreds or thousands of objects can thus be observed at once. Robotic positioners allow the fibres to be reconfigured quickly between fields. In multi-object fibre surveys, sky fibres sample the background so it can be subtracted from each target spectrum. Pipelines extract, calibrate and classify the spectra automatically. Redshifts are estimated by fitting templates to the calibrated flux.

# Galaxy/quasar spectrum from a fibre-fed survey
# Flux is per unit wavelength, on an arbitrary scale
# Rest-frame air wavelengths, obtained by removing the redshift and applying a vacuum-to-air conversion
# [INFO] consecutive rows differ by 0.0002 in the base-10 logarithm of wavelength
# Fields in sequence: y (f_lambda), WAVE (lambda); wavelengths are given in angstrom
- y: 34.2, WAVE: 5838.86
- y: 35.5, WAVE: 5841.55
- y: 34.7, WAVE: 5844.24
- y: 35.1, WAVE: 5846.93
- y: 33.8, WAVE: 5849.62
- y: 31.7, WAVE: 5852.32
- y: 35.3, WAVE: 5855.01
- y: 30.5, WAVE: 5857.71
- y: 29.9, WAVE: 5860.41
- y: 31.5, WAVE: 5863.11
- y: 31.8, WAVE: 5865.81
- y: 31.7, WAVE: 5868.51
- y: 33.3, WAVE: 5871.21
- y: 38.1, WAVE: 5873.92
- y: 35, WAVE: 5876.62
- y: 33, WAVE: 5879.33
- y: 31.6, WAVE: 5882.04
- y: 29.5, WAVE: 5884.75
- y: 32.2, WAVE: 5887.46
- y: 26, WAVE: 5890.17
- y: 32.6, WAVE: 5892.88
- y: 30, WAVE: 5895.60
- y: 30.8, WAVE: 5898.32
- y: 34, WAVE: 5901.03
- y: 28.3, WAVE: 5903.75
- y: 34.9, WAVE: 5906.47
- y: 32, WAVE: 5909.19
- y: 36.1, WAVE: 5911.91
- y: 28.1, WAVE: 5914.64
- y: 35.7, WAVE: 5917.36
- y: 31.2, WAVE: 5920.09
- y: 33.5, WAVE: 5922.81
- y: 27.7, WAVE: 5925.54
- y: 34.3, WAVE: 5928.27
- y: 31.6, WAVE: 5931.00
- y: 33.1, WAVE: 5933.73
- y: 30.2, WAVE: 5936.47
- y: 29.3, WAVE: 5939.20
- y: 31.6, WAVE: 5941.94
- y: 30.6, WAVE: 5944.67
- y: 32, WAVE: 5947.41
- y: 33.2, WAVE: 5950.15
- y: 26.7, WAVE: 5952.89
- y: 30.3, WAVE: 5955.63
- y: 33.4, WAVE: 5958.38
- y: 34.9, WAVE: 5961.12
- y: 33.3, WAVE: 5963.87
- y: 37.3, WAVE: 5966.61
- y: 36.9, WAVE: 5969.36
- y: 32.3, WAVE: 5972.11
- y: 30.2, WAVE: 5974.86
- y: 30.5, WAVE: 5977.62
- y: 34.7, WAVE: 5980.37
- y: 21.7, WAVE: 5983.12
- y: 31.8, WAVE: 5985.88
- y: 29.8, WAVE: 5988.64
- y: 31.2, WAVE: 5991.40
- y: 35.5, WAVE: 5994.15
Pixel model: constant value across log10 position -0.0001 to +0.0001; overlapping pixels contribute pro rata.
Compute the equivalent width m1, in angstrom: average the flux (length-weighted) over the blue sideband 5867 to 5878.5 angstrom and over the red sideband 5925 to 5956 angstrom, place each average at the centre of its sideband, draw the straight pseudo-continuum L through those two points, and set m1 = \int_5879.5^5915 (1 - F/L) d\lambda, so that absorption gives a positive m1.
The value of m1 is 1.9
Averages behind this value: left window 34.4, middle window 31.4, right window 31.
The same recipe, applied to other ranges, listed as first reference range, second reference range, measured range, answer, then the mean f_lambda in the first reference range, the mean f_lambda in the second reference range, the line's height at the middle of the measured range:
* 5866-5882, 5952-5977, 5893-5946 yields 2.5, 33.8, 32.9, 33.3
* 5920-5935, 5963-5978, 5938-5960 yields 1.2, 32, 33.6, 32.8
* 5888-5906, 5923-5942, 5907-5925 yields -1.0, 30.6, 31.2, 30.9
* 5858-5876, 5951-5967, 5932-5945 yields 0.6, 32.7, 32.4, 32.5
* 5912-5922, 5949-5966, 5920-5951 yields 0.7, 32.3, 32.2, 32.3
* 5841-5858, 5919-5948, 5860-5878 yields 0.1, 33.9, 31.4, 33.3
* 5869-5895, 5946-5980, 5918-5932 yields 0.3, 32.3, 32.6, 32.5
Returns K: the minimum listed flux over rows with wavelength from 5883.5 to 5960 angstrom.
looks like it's 26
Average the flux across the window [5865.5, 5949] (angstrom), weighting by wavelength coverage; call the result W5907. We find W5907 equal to 31.9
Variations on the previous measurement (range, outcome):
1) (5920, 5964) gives 31.5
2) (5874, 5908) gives 31.7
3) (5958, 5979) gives 33.6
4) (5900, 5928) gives 32.2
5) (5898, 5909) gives 32.1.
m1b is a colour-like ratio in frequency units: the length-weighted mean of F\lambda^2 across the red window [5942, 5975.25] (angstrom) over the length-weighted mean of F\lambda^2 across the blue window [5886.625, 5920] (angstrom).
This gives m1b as 1.05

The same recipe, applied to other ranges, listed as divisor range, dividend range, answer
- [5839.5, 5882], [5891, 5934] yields 0.98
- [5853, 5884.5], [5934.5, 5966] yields 0.99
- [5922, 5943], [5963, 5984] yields 1.05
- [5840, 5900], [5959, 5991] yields 1.03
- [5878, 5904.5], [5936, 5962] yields 1.03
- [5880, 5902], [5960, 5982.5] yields 1.11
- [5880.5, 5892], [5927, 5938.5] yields 1.09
